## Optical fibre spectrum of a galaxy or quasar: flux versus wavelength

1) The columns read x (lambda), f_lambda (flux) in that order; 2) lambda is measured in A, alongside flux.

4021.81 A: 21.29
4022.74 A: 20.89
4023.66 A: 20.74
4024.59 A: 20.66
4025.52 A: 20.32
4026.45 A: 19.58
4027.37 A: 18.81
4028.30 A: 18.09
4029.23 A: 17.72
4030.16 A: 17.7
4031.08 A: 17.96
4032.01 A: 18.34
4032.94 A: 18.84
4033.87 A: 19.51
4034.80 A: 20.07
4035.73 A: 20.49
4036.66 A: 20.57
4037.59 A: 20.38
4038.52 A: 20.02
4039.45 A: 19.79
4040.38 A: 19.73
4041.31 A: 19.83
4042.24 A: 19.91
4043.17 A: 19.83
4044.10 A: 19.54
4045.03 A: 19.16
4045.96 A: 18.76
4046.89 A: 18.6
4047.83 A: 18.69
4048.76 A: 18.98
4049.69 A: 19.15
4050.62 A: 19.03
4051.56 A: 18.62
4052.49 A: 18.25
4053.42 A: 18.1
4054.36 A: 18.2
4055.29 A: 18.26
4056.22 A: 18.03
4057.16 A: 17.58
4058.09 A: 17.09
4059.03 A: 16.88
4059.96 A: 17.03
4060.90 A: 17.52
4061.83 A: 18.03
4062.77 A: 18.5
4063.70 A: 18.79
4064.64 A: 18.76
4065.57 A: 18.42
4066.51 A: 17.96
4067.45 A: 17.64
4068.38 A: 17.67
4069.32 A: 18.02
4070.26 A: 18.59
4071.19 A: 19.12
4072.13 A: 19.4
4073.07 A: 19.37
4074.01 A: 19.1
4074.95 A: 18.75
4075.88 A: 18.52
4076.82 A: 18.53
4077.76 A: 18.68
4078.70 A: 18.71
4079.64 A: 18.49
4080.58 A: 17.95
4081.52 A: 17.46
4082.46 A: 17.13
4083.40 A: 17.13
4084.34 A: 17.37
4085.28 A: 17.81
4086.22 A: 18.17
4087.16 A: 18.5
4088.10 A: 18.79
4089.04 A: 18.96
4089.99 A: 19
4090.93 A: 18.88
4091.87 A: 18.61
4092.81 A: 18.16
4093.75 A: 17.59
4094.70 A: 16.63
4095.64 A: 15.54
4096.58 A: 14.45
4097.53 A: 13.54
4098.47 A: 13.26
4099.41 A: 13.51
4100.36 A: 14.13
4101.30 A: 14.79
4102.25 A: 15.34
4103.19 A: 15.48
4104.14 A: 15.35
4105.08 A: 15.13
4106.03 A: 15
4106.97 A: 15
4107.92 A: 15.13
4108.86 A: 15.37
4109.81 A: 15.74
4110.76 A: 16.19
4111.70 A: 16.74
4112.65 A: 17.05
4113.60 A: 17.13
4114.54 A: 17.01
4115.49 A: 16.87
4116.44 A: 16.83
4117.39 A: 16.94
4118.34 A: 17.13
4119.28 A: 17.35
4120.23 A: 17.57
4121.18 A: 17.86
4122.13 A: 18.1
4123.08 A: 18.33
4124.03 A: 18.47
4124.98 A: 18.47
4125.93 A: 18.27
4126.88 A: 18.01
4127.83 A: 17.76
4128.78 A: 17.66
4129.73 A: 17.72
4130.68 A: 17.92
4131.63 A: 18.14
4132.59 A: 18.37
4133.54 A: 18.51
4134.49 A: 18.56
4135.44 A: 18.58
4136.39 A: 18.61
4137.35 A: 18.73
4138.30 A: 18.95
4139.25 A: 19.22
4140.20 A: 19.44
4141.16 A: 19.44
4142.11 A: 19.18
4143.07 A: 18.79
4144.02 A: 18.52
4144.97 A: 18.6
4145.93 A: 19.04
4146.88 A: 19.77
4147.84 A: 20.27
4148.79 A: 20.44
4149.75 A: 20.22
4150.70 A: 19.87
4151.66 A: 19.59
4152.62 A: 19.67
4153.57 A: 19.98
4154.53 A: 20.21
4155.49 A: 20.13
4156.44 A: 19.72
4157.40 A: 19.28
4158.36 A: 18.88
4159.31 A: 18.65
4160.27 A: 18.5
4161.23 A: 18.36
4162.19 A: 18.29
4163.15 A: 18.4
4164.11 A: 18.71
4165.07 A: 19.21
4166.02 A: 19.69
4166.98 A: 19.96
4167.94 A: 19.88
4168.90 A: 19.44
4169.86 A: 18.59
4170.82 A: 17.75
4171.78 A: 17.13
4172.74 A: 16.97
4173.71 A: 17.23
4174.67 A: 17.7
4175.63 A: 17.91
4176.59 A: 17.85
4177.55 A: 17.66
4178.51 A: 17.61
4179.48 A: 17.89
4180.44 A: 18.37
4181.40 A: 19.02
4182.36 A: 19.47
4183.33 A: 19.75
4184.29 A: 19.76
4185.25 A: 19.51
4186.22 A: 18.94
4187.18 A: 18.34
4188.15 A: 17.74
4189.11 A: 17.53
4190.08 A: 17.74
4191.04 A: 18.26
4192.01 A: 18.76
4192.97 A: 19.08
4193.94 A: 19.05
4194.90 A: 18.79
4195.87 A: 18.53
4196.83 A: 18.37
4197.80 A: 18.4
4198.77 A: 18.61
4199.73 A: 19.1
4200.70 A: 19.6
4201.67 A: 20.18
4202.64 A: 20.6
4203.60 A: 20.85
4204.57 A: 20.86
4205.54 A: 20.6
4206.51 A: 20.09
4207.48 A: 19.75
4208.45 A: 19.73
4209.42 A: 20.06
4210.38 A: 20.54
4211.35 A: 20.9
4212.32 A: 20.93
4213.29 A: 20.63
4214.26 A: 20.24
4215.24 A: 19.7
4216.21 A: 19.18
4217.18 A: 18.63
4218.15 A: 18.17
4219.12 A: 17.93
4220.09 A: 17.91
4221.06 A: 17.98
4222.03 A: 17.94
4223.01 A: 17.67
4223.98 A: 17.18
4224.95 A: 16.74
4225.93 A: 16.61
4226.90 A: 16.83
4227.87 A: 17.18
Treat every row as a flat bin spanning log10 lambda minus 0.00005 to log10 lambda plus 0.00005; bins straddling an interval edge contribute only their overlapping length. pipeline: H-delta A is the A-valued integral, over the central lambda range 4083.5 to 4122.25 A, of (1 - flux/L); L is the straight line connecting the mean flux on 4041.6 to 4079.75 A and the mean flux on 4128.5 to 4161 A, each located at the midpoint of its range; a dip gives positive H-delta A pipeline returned 4.7 A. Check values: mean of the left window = 18.5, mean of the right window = 19.1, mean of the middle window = 16.5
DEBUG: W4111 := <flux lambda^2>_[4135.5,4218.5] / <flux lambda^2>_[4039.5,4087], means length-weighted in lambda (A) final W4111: 1.1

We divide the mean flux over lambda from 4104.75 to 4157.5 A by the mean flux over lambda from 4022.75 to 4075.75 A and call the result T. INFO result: 0.96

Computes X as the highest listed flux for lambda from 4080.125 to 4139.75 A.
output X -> 19.22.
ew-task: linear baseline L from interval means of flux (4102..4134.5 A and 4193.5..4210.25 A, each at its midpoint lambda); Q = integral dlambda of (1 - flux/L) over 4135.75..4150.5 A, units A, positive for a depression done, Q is -1.22 A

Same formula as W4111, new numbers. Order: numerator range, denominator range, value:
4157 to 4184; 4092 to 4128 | 1.16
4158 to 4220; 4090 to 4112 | 1.26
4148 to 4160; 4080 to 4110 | 1.24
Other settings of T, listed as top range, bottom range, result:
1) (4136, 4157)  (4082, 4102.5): 1.17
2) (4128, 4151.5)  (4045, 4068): 1.04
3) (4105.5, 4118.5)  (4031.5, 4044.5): 0.82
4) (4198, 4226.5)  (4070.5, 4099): 1.08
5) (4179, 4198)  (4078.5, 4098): 1.06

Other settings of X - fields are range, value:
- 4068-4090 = 19.4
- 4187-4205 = 20.86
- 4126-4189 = 20.44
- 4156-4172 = 19.96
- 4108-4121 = 17.57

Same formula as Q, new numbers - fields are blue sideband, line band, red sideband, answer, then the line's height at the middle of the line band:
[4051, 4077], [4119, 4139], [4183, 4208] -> 0.53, 18.7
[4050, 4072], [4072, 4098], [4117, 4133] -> 0.22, 18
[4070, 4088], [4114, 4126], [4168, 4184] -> 0.46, 18.3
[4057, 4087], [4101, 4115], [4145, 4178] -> 2.05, 18.5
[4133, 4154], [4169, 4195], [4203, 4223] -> 1.51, 19.4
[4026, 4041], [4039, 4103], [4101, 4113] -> -2.10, 17.4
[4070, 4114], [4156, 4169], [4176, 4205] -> -0.51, 18.3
